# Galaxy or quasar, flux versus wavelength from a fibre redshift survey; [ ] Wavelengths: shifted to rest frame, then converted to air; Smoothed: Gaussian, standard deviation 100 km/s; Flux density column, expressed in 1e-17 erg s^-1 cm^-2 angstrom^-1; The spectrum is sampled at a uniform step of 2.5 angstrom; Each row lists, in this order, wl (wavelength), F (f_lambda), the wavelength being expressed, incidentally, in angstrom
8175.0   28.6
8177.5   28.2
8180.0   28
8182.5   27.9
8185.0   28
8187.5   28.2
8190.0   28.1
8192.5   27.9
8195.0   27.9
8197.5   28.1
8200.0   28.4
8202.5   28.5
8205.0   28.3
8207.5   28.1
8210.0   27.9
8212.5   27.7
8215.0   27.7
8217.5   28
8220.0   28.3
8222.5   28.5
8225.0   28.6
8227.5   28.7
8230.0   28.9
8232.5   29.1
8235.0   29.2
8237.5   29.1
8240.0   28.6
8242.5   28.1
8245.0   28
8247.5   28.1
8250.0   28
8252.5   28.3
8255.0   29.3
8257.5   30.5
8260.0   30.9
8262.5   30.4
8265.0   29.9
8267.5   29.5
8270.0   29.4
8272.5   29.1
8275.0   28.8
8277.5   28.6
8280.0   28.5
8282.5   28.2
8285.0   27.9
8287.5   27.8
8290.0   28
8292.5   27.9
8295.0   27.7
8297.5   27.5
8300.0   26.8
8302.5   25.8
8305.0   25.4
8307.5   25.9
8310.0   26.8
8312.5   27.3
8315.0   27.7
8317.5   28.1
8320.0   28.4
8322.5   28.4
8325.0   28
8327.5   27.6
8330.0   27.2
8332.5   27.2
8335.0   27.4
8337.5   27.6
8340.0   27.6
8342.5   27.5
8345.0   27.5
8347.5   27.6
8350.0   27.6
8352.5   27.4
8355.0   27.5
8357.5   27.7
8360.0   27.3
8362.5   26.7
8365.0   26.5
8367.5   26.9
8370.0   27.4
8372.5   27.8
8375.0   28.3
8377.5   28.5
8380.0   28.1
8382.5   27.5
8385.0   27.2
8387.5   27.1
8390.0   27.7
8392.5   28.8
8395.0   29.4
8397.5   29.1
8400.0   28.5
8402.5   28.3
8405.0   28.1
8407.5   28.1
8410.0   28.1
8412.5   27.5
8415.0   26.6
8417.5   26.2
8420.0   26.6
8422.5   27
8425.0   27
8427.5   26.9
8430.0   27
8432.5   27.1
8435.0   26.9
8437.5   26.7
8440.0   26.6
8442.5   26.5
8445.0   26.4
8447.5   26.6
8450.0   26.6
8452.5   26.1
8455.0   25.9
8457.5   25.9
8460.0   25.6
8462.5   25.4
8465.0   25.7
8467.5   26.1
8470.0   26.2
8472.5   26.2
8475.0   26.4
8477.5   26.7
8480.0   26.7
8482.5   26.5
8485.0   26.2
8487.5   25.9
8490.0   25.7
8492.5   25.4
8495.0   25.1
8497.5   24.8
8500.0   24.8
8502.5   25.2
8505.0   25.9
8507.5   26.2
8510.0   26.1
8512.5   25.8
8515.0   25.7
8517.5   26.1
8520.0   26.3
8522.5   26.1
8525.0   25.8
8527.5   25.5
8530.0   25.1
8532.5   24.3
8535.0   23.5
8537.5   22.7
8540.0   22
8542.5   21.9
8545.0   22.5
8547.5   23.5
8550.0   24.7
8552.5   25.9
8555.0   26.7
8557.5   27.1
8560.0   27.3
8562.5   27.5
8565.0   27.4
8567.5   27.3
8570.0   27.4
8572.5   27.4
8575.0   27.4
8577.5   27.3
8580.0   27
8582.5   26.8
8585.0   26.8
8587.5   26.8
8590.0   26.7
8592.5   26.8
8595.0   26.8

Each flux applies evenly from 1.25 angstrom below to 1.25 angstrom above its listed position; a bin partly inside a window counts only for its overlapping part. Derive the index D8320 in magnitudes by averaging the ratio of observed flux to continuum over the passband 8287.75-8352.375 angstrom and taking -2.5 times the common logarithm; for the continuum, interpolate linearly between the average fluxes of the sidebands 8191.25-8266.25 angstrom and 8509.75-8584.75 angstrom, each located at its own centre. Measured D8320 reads 0.02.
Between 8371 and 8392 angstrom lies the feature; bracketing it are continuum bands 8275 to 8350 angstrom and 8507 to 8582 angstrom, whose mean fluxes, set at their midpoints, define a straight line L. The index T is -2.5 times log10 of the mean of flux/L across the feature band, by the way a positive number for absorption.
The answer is -0.033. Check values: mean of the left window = 27.5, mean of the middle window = 27.8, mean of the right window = 25.7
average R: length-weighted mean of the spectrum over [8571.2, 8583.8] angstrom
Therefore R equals 27.2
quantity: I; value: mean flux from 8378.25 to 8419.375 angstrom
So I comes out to 27.9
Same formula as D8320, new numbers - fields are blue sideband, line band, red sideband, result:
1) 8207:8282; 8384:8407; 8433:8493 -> -0.05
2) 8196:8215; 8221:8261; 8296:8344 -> -0.04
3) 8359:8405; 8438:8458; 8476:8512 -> 0.01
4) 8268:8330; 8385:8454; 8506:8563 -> -0.04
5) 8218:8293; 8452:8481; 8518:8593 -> 0.02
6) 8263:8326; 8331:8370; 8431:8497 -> 0.00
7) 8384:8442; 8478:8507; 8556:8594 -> 0.07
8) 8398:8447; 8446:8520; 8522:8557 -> -0.01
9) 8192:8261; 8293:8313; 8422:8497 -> 0.04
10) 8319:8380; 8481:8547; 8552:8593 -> 0.09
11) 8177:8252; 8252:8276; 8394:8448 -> -0.06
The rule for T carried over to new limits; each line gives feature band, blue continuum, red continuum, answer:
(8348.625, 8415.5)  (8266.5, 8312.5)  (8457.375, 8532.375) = -0.036 mag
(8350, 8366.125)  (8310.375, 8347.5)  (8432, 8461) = 0.005 mag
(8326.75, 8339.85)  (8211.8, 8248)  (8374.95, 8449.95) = 0.019 mag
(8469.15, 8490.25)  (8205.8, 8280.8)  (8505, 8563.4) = -0.020 mag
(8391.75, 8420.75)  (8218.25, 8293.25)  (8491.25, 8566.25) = -0.044 mag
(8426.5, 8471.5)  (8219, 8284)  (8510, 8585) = 0.018 mag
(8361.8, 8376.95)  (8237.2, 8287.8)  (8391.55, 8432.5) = 0.027 mag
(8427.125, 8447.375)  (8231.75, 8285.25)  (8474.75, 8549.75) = -0.020 mag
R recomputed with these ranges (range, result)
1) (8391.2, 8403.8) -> 28.8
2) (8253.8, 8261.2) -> 30.2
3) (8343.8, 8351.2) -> 27.6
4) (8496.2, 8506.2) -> 25.2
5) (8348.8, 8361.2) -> 27.5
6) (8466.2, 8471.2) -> 26.1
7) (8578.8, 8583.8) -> 26.9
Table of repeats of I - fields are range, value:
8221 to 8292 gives 28.8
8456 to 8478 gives 26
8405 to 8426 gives 27.2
